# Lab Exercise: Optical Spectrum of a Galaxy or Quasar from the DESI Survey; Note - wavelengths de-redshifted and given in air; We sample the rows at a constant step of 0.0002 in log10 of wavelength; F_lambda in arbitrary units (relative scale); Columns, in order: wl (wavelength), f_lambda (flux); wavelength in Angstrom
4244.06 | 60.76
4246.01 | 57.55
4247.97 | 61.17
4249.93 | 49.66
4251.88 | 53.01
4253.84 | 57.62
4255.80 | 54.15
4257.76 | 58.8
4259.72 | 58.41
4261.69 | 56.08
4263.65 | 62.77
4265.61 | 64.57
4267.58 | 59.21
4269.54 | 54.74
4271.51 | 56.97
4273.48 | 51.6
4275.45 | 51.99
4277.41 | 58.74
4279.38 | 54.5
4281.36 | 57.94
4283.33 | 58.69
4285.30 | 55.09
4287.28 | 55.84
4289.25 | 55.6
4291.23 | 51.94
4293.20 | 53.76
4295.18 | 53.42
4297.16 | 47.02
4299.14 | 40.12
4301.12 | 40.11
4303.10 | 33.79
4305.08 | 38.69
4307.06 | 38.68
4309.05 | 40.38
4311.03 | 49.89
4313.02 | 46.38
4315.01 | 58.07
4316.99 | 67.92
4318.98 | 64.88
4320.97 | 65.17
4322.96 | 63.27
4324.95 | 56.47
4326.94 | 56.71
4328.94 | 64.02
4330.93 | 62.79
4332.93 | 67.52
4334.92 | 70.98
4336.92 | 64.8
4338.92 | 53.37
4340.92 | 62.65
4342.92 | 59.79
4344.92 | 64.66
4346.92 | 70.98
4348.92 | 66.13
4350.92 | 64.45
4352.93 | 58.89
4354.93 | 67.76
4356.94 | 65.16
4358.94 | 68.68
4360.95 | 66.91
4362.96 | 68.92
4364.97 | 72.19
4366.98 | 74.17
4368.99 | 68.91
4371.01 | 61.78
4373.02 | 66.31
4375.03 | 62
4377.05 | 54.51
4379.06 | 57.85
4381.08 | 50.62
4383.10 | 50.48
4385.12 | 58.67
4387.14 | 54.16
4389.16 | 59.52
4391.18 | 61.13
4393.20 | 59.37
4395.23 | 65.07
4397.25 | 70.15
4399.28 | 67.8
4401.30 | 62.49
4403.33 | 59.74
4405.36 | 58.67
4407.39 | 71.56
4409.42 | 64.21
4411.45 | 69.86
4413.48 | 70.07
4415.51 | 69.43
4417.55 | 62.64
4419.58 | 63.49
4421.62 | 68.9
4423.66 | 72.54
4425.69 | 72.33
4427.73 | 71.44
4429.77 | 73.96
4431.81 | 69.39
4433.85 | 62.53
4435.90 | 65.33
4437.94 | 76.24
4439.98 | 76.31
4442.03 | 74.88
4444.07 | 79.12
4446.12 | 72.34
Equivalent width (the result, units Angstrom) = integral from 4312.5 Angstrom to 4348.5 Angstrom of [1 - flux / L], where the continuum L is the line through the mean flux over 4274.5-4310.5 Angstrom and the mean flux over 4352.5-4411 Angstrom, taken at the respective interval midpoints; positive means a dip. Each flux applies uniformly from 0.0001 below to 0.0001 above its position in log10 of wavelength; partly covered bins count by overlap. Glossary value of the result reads -4.8 Angstrom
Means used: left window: 49.2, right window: 63.1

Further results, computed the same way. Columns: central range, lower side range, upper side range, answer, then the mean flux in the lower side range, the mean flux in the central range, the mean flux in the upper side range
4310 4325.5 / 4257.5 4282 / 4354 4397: 0.2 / 57.3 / 59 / 62.7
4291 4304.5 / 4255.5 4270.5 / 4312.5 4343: 3.4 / 58.8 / 45.2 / 61.8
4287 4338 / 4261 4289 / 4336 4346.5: 4.7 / 57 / 54.2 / 61.6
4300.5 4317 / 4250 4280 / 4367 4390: 3.7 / 56.7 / 44.8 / 59.3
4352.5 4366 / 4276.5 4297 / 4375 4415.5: -1.8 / 55.2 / 67.3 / 61.6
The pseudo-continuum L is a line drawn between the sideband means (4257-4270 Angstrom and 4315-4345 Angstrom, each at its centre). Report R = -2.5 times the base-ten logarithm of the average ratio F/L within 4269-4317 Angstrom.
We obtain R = 0.20 mag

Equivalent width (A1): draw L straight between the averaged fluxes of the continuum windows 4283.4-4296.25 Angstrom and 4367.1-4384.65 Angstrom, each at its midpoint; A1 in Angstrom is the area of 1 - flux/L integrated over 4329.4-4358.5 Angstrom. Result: -3.3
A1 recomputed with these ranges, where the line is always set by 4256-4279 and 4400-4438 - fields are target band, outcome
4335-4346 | 0.05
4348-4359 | -0.31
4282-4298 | 1.31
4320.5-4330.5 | 0.04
